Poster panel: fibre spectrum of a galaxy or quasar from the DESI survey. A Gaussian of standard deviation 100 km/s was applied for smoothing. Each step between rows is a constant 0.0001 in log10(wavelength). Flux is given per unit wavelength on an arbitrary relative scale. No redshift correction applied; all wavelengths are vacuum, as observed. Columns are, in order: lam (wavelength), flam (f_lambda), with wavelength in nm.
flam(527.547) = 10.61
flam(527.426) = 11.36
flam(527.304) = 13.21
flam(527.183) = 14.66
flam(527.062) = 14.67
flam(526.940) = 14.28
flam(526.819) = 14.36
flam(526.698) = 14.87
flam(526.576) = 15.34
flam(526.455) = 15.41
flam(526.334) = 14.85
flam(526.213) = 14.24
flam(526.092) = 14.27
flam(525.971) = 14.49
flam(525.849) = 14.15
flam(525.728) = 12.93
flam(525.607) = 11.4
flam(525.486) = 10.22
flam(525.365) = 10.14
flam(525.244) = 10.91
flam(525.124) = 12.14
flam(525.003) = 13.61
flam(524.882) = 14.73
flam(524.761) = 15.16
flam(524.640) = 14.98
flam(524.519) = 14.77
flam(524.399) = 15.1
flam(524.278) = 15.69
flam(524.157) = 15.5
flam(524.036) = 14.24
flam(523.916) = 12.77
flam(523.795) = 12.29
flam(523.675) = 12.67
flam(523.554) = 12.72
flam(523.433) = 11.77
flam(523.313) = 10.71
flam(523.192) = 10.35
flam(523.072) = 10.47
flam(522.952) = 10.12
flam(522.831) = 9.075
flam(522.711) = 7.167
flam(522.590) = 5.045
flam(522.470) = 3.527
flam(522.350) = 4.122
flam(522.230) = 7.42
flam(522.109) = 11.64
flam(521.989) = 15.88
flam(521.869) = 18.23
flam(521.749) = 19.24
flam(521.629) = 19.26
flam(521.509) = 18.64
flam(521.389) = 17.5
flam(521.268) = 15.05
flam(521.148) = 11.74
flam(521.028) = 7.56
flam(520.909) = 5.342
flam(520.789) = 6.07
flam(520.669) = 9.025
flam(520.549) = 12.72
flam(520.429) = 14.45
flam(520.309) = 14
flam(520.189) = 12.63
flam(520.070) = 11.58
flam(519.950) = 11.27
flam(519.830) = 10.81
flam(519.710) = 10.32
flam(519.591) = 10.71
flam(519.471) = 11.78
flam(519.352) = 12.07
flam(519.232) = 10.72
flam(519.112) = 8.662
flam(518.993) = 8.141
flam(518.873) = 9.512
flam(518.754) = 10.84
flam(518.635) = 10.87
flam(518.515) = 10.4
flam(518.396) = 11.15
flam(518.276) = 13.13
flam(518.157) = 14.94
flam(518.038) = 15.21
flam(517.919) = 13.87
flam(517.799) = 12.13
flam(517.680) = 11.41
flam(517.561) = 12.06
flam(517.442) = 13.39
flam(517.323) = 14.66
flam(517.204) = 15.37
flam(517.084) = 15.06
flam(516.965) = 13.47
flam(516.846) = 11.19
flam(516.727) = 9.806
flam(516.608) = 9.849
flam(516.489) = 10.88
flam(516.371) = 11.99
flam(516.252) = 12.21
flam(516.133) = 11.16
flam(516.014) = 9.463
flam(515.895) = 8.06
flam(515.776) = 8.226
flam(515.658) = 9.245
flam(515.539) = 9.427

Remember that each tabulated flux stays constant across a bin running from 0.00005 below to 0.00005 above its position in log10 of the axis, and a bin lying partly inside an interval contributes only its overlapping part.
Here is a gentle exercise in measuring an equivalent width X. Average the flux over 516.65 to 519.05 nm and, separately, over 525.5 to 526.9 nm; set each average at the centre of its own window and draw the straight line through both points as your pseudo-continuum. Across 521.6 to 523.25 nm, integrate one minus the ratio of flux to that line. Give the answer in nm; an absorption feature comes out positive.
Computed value 0.322 nm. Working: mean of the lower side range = 12.3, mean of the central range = 10.7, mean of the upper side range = 14.1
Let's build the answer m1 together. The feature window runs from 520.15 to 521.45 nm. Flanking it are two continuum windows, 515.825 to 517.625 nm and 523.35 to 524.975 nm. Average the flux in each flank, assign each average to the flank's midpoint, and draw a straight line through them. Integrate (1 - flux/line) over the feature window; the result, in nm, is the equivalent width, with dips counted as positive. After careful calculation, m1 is 0.16 nm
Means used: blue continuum 11.9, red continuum 14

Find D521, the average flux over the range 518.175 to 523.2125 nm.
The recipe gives 11.2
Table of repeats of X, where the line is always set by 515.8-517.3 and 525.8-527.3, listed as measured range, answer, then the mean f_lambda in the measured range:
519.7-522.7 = 0.29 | 11.7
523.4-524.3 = 0.02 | 13.4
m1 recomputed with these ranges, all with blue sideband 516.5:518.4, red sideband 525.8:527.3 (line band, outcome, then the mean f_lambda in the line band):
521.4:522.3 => -0.13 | 15.7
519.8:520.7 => 0.08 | 12.2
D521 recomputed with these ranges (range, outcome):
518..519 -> 11.7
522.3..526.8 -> 12.3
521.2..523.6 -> 11.9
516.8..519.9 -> 12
